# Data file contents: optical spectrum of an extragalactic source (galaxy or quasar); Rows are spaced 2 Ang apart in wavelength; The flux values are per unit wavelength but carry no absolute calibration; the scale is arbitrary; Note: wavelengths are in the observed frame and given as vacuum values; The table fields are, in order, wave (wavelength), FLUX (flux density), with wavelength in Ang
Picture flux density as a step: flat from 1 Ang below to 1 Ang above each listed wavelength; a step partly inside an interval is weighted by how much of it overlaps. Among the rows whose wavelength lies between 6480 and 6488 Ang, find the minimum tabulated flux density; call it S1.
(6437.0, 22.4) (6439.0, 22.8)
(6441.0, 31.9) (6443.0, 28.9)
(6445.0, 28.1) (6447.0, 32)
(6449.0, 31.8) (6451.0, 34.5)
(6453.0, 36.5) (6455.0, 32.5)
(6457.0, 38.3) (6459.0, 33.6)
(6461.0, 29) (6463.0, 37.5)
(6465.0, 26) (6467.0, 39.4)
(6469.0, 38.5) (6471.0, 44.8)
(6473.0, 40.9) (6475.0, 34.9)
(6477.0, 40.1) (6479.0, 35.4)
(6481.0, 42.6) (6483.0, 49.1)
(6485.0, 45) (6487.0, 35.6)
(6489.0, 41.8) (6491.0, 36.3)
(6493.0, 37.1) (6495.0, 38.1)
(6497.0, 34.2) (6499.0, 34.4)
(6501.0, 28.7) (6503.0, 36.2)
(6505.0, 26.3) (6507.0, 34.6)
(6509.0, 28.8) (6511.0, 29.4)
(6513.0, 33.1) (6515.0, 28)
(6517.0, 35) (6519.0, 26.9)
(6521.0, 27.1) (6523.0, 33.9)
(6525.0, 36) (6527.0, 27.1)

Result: 35.6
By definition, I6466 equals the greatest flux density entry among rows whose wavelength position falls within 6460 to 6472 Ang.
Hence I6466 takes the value 44.8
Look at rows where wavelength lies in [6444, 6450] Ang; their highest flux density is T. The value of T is 32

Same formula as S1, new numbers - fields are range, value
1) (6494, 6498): 34.2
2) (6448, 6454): 31.8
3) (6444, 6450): 28.1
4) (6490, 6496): 36.3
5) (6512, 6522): 26.9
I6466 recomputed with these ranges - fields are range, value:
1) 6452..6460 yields 38.3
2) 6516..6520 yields 35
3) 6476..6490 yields 49.1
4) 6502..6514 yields 36.2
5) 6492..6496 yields 38.1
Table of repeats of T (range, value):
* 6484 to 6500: 45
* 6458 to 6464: 37.5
